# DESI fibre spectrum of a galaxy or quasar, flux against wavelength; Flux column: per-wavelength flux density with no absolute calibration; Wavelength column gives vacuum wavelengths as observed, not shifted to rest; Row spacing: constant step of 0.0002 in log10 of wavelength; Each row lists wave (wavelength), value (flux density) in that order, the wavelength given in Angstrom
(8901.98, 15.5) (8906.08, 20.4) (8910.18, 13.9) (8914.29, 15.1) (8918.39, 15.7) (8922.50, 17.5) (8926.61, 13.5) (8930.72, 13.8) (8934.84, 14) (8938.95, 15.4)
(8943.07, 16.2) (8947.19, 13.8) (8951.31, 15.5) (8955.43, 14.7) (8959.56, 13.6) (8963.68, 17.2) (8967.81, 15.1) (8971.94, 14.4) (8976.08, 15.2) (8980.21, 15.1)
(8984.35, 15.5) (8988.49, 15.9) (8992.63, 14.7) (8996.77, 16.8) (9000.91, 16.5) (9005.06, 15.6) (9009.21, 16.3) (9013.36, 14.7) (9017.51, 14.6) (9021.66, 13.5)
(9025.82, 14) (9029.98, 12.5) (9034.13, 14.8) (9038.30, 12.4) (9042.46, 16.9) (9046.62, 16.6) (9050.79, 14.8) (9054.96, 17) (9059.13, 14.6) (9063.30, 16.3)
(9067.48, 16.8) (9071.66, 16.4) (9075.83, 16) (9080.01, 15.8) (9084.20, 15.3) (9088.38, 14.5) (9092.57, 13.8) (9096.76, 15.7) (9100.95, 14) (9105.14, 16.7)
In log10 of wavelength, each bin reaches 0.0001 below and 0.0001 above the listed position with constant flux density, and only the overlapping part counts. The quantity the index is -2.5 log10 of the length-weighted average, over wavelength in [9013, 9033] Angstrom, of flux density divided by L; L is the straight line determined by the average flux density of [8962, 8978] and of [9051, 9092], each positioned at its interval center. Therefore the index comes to 0.13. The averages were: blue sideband 15.4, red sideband 15.7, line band 13.8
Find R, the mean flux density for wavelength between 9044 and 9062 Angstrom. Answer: 15.8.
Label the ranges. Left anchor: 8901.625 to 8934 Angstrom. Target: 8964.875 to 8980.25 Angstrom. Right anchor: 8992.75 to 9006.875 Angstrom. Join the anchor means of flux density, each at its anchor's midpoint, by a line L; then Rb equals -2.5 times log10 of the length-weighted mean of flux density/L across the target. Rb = 0.06 mag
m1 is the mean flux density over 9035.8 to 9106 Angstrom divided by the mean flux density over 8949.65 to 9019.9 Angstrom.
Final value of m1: 1.01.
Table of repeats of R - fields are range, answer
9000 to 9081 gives 15.3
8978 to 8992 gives 15.4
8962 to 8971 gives 15.9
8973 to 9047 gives 15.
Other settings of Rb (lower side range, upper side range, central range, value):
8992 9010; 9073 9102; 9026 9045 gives 0.107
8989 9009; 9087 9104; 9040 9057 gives -0.067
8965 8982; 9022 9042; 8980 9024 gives -0.072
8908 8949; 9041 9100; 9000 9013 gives -0.039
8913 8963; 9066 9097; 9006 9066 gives 0.027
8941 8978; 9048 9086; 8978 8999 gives -0.022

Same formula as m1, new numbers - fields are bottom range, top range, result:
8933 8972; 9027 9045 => 0.95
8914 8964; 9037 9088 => 1.05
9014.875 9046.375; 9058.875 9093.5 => 1.09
